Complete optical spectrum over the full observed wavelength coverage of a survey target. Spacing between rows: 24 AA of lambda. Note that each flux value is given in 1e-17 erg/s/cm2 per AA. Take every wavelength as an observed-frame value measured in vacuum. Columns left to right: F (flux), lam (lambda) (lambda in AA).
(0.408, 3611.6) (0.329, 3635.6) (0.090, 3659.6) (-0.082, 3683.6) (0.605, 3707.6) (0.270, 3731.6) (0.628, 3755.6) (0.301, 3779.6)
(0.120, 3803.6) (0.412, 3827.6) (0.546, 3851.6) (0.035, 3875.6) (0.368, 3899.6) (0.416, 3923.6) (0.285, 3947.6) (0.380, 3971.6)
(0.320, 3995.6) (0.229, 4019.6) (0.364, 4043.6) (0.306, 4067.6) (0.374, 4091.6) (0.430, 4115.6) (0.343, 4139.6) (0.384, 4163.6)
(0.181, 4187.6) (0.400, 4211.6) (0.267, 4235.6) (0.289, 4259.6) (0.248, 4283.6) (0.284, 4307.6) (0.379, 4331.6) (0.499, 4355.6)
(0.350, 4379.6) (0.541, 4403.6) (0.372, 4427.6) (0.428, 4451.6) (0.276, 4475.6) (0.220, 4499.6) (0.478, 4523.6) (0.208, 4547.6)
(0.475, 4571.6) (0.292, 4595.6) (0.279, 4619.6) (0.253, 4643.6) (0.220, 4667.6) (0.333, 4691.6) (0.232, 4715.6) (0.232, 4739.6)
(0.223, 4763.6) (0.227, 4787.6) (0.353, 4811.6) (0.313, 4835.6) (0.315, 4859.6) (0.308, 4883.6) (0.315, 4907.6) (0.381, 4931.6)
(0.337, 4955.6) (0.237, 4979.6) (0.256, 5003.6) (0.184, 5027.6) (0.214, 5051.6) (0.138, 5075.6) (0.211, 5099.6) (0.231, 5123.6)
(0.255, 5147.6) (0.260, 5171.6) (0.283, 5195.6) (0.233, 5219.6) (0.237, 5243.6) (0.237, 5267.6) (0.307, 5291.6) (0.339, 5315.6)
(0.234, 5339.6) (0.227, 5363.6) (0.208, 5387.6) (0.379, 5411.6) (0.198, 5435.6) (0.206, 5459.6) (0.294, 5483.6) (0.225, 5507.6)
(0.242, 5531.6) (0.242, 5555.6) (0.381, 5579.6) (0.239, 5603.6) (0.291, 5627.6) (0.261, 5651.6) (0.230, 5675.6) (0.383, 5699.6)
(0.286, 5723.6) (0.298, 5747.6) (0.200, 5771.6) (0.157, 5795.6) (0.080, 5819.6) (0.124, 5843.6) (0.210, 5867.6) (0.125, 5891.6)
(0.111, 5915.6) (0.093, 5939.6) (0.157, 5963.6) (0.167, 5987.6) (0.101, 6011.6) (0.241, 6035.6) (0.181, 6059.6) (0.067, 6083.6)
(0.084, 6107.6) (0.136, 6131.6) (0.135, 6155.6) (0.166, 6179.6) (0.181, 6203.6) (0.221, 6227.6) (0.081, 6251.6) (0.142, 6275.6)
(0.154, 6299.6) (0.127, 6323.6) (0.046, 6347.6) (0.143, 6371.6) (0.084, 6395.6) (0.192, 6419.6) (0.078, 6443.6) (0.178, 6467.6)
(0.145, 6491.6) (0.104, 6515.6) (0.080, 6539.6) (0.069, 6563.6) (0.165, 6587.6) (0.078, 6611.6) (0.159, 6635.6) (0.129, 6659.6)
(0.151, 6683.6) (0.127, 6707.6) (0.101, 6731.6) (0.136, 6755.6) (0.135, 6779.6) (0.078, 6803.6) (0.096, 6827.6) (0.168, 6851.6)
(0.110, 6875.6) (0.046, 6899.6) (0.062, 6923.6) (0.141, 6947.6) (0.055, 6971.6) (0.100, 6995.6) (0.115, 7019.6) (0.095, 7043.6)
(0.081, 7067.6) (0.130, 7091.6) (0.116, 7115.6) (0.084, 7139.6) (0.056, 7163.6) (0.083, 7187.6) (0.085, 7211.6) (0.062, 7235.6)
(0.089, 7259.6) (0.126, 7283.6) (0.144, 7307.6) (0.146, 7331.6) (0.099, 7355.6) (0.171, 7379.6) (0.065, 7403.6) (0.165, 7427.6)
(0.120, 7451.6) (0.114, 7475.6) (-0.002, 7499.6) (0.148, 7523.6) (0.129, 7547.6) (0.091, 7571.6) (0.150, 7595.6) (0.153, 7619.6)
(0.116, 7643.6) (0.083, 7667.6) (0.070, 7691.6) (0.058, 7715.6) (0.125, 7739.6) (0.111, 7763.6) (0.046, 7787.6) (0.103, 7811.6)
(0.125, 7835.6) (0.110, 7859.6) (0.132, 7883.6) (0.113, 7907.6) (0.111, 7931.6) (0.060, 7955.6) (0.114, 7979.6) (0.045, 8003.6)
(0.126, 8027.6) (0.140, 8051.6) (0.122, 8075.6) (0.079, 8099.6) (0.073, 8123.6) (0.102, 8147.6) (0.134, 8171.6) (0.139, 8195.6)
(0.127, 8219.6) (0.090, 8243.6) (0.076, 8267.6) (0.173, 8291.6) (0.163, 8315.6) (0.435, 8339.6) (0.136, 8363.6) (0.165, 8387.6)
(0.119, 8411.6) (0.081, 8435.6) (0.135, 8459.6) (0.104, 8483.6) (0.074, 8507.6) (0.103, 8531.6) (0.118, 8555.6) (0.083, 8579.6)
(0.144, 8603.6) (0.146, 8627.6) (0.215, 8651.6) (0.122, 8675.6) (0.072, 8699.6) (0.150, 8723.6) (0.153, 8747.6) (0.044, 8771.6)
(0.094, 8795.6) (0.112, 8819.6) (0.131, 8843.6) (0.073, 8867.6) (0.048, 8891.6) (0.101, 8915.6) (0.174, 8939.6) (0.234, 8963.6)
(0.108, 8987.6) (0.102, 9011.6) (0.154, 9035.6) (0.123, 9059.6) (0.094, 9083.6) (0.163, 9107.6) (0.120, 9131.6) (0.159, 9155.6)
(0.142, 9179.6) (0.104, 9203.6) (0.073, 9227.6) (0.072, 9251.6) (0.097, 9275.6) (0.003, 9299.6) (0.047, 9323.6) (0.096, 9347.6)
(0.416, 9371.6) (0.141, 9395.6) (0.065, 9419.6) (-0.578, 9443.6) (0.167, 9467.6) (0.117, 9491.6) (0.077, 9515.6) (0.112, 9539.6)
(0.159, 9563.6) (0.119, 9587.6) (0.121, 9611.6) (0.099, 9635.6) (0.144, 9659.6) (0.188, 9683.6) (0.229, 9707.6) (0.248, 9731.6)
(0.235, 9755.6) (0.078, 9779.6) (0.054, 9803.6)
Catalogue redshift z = 1.234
